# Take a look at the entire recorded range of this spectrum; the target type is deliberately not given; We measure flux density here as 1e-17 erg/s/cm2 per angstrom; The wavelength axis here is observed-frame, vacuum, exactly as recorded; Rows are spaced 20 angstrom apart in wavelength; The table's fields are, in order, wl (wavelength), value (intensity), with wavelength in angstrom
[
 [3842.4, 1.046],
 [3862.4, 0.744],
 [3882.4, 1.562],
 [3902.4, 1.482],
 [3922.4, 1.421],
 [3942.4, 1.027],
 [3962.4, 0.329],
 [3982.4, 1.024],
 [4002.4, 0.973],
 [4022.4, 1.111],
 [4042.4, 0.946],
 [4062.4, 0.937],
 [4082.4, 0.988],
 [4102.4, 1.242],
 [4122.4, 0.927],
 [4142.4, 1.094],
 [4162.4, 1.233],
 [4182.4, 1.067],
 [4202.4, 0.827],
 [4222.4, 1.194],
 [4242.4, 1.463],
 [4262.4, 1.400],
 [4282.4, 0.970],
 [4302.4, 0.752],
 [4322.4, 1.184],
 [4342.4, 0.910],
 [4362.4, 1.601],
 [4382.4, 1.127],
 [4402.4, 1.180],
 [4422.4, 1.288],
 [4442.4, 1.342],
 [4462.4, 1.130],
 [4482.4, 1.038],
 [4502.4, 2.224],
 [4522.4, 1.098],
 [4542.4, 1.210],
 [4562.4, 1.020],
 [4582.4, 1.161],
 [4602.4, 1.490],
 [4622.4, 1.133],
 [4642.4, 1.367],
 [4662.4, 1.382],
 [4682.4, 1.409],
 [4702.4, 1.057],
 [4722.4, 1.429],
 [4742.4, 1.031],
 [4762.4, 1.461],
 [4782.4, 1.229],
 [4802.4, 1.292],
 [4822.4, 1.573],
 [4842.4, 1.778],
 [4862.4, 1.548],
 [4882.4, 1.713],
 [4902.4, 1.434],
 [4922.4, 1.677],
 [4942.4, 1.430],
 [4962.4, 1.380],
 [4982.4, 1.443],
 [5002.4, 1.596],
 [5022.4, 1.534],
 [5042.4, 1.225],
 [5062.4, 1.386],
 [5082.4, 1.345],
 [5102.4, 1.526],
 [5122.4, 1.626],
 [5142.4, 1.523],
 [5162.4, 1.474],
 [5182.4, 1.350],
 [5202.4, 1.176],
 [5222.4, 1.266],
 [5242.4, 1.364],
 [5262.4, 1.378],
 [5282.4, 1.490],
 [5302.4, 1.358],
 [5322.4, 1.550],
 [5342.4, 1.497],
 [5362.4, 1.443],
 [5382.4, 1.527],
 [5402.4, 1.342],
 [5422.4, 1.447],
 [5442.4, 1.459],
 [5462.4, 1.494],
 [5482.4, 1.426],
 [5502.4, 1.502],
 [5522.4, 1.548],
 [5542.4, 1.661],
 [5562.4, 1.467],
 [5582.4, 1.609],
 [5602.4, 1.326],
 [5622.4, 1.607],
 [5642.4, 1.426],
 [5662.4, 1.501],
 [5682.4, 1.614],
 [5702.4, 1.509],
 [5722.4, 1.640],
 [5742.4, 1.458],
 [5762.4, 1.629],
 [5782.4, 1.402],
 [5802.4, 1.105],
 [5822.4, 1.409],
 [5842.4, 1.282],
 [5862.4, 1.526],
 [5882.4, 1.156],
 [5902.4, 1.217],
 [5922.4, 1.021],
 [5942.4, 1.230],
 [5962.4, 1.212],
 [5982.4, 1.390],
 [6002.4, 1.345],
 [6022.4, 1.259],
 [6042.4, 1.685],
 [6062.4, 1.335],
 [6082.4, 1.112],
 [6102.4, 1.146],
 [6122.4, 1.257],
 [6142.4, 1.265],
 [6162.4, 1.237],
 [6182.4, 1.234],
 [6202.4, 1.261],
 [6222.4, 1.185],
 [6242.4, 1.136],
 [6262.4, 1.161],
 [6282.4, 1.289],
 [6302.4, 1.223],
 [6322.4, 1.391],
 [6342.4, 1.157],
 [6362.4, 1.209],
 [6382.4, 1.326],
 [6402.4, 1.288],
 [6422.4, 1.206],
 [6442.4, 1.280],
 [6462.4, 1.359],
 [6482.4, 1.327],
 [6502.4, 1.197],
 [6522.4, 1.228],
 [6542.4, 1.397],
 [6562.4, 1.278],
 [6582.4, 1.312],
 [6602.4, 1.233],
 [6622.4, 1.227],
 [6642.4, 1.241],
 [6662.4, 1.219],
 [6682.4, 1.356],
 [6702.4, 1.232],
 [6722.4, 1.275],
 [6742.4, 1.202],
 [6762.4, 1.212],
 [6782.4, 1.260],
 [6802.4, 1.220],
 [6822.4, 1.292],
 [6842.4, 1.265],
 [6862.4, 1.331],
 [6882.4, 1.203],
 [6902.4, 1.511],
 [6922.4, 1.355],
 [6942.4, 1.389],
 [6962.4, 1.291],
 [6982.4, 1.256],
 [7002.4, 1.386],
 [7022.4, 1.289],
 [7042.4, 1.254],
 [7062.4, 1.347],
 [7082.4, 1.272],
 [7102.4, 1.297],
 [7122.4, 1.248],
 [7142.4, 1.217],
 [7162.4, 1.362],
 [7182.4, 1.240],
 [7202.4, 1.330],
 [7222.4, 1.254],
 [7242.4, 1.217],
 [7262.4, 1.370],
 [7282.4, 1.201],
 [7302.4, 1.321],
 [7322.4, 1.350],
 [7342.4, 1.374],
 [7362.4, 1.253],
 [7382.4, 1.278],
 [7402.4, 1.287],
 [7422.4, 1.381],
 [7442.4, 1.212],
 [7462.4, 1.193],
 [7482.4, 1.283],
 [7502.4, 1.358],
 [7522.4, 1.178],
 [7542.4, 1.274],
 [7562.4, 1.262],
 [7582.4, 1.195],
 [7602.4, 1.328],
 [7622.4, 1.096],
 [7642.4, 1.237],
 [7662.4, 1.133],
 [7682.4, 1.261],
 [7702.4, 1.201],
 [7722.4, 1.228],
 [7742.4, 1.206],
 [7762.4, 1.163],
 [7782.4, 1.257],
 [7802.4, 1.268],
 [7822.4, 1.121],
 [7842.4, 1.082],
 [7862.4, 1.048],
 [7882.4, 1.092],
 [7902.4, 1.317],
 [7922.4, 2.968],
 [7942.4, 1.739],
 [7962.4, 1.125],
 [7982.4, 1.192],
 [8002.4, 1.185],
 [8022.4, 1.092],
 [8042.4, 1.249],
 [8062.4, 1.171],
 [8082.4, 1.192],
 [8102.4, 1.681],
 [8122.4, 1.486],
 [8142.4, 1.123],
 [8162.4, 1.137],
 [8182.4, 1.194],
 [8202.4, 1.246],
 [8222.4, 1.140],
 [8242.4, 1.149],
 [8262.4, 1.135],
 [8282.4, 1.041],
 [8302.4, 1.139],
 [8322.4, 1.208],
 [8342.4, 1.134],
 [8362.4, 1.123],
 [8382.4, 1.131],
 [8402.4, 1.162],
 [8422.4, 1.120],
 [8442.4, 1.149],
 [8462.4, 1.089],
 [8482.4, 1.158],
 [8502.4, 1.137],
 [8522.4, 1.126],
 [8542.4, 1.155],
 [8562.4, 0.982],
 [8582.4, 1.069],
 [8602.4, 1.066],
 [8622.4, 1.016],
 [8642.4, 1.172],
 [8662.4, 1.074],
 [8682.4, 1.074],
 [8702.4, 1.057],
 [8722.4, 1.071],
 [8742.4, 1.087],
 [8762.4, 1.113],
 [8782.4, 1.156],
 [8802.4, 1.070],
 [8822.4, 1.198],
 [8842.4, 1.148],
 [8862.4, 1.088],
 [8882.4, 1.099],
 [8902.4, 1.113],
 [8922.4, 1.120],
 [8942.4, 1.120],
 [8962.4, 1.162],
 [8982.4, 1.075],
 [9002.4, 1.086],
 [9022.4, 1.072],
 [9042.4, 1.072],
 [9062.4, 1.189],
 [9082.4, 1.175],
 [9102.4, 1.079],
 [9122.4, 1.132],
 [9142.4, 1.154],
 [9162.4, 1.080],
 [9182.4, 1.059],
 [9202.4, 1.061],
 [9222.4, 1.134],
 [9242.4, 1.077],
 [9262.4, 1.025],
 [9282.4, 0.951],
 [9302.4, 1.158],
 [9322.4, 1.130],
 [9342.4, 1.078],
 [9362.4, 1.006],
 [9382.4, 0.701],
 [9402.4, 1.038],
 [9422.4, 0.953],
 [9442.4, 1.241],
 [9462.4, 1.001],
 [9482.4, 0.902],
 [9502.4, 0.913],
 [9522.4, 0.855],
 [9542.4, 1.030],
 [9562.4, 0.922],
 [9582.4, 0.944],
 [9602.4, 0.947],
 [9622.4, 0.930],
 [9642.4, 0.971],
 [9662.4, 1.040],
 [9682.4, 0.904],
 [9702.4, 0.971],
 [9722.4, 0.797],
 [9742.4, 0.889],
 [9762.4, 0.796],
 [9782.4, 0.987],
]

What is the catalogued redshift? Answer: 0.21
